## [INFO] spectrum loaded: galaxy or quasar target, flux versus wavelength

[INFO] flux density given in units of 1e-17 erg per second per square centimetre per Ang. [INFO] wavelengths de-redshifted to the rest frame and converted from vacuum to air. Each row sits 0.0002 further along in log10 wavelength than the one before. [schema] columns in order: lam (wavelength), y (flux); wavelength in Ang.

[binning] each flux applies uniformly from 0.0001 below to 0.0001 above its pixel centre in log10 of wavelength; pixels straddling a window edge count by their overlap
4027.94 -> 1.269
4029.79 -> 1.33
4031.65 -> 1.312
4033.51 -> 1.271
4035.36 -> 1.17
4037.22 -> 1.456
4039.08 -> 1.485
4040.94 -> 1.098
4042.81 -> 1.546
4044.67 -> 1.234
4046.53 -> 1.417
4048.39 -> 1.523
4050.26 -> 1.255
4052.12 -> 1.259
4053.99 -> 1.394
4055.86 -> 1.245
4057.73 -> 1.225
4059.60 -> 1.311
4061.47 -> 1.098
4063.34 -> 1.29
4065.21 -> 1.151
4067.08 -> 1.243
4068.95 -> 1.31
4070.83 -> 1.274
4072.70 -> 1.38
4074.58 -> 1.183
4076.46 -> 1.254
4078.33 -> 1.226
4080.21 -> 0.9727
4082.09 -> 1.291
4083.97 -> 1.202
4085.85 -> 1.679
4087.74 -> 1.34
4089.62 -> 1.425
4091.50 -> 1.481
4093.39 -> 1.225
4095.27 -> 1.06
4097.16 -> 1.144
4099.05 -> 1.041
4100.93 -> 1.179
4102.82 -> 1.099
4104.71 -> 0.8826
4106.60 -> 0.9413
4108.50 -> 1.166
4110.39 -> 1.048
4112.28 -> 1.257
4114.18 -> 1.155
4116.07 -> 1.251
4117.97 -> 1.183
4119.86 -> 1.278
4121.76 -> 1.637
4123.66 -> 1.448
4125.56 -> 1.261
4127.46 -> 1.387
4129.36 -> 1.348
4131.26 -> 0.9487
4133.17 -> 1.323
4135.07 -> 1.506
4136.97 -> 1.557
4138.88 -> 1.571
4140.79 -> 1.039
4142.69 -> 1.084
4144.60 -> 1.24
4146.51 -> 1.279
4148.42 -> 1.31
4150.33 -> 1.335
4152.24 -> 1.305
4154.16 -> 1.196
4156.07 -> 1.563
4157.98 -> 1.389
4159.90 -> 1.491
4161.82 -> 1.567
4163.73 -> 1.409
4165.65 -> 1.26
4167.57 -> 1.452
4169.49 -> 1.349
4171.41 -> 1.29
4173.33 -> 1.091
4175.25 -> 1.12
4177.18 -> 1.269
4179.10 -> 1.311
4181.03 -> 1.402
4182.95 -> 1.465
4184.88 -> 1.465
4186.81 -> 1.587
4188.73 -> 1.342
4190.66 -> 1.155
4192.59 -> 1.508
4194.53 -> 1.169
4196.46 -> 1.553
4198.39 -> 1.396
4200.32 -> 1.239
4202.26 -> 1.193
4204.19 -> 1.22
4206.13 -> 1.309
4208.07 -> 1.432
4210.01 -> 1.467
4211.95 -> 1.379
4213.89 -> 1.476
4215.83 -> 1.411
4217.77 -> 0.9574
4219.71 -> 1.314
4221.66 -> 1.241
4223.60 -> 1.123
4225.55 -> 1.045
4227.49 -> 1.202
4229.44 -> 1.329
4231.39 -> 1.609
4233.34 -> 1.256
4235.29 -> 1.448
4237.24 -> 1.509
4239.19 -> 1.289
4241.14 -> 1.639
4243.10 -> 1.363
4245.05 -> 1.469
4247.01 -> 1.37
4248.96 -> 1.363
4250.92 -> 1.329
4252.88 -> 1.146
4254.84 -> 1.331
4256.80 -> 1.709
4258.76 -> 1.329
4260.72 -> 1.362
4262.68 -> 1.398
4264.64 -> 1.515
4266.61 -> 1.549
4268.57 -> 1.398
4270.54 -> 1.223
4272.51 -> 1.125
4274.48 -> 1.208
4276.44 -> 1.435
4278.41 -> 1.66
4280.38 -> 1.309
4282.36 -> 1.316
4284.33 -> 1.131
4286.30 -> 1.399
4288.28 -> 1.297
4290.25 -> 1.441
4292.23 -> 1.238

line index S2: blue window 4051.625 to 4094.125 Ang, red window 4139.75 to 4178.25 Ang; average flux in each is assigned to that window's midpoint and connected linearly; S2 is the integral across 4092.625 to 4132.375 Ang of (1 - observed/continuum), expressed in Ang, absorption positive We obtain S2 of 3.2 Ang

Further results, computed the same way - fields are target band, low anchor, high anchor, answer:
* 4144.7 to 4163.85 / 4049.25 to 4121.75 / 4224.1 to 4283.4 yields -1.4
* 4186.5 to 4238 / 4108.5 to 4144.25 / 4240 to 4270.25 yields 1.8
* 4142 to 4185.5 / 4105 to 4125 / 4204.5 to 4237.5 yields -2.2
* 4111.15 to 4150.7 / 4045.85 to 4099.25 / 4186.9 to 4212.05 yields 0.1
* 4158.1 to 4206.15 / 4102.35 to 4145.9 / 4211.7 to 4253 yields -2.0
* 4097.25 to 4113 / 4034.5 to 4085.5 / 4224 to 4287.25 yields 2.7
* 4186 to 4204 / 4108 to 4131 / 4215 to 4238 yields -0.8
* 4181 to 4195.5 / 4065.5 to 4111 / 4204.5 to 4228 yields -1.4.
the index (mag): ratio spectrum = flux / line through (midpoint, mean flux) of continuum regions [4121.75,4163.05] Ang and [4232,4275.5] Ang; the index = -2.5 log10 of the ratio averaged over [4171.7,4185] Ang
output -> 0.05 mag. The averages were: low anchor 1.35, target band 1.29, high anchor 1.38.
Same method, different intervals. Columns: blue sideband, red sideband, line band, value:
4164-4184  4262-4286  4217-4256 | 0.014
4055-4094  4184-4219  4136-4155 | 0.020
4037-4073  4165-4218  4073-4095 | 0.016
